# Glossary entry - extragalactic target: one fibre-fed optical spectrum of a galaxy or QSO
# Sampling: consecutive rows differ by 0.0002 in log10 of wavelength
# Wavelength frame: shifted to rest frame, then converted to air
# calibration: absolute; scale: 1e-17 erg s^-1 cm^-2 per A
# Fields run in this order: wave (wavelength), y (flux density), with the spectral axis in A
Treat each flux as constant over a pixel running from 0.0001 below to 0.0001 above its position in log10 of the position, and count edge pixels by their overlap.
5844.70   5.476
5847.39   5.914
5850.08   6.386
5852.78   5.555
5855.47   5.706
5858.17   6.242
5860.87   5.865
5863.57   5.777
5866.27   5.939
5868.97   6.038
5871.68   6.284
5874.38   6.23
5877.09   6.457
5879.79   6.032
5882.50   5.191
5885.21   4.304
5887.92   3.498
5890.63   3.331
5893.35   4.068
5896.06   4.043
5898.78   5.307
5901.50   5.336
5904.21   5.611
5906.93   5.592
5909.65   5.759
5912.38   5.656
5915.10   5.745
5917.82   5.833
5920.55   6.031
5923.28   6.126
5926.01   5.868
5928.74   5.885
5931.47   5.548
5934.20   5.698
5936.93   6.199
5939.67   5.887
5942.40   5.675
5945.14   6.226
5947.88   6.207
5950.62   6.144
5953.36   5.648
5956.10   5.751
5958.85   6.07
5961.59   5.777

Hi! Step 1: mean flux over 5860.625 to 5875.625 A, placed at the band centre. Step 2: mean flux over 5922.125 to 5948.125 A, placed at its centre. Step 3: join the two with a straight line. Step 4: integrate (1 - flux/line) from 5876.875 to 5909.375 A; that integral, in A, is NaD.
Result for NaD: 6.1 A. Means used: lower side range 6.03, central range 4.87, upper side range 5.92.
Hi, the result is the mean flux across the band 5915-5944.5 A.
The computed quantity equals 5.88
